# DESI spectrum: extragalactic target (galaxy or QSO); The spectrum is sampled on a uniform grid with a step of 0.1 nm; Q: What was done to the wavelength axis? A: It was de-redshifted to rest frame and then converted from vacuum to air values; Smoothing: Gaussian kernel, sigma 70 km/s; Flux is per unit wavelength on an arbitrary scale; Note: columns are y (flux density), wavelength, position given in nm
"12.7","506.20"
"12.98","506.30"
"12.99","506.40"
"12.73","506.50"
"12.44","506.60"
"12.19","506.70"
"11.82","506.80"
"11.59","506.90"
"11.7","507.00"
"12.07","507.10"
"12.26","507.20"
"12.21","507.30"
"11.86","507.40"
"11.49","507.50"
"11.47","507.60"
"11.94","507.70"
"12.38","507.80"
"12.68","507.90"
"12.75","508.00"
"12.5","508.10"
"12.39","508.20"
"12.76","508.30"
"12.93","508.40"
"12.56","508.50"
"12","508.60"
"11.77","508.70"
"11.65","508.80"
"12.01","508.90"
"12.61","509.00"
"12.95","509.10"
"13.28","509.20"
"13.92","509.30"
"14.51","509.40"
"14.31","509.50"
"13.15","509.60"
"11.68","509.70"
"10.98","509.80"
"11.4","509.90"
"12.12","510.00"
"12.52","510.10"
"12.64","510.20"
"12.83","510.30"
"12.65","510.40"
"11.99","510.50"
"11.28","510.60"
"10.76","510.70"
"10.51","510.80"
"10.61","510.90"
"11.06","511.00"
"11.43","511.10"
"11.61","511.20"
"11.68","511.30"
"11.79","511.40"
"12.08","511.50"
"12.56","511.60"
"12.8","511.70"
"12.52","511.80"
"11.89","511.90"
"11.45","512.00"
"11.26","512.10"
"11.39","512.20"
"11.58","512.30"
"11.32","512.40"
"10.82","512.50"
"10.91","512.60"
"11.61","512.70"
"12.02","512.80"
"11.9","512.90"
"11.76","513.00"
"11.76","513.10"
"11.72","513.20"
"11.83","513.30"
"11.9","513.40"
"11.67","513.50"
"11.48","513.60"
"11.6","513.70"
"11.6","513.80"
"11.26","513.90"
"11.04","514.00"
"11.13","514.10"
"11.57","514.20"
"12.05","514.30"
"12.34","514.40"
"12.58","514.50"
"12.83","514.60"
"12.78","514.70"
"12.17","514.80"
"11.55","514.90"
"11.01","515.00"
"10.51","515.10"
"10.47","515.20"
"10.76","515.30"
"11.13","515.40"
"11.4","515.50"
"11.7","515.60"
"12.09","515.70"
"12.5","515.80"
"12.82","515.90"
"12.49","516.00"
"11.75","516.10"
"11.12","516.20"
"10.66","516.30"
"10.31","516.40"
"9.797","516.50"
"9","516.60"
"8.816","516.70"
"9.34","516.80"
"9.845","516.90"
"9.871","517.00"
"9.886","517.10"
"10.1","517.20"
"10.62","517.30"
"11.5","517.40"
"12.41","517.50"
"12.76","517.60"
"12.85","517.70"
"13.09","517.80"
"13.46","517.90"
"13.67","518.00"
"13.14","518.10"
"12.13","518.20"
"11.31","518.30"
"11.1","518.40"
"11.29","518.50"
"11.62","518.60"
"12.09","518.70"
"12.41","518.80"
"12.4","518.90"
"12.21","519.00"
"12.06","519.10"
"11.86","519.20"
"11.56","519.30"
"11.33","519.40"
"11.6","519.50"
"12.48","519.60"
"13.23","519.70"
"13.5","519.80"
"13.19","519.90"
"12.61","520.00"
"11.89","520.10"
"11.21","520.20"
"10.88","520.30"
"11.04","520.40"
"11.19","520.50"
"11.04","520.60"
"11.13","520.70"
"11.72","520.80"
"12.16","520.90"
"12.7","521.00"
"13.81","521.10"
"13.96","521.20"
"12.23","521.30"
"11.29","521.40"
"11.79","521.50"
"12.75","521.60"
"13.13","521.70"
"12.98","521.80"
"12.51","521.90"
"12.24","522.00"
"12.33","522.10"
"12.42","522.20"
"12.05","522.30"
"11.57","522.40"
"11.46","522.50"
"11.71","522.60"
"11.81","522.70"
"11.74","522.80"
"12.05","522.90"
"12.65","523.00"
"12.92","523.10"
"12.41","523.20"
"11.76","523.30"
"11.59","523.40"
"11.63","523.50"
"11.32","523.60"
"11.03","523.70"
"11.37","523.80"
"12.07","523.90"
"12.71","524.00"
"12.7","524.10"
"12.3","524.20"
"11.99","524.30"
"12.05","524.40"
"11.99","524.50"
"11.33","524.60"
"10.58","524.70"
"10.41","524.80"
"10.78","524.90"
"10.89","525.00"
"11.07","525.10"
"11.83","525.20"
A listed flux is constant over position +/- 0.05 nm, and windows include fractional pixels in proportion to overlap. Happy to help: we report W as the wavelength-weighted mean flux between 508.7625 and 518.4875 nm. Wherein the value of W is 11.7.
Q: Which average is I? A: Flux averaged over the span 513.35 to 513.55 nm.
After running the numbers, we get 11.8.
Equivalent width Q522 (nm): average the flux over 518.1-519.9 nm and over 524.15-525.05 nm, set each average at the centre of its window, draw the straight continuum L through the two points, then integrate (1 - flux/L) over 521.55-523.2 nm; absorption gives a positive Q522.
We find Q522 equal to -0.088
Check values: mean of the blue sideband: 12.1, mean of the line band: 12.3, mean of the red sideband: 11.4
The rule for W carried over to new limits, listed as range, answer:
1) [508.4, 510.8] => 12.4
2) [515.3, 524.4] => 11.8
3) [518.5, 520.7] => 11.9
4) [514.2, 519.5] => 11.5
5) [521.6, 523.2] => 12.3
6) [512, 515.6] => 11.6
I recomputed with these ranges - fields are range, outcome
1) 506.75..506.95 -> 11.7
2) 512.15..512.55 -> 11.3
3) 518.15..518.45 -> 11.5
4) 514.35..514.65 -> 12.6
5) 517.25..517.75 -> 12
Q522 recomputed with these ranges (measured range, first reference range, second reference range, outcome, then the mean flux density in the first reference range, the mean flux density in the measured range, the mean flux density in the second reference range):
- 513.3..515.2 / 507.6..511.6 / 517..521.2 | 0.065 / 12.2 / 11.7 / 12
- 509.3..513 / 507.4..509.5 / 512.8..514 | 0.052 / 12.6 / 11.9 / 11.7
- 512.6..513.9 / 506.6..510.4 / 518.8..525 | 0.059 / 12.4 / 11.7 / 12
